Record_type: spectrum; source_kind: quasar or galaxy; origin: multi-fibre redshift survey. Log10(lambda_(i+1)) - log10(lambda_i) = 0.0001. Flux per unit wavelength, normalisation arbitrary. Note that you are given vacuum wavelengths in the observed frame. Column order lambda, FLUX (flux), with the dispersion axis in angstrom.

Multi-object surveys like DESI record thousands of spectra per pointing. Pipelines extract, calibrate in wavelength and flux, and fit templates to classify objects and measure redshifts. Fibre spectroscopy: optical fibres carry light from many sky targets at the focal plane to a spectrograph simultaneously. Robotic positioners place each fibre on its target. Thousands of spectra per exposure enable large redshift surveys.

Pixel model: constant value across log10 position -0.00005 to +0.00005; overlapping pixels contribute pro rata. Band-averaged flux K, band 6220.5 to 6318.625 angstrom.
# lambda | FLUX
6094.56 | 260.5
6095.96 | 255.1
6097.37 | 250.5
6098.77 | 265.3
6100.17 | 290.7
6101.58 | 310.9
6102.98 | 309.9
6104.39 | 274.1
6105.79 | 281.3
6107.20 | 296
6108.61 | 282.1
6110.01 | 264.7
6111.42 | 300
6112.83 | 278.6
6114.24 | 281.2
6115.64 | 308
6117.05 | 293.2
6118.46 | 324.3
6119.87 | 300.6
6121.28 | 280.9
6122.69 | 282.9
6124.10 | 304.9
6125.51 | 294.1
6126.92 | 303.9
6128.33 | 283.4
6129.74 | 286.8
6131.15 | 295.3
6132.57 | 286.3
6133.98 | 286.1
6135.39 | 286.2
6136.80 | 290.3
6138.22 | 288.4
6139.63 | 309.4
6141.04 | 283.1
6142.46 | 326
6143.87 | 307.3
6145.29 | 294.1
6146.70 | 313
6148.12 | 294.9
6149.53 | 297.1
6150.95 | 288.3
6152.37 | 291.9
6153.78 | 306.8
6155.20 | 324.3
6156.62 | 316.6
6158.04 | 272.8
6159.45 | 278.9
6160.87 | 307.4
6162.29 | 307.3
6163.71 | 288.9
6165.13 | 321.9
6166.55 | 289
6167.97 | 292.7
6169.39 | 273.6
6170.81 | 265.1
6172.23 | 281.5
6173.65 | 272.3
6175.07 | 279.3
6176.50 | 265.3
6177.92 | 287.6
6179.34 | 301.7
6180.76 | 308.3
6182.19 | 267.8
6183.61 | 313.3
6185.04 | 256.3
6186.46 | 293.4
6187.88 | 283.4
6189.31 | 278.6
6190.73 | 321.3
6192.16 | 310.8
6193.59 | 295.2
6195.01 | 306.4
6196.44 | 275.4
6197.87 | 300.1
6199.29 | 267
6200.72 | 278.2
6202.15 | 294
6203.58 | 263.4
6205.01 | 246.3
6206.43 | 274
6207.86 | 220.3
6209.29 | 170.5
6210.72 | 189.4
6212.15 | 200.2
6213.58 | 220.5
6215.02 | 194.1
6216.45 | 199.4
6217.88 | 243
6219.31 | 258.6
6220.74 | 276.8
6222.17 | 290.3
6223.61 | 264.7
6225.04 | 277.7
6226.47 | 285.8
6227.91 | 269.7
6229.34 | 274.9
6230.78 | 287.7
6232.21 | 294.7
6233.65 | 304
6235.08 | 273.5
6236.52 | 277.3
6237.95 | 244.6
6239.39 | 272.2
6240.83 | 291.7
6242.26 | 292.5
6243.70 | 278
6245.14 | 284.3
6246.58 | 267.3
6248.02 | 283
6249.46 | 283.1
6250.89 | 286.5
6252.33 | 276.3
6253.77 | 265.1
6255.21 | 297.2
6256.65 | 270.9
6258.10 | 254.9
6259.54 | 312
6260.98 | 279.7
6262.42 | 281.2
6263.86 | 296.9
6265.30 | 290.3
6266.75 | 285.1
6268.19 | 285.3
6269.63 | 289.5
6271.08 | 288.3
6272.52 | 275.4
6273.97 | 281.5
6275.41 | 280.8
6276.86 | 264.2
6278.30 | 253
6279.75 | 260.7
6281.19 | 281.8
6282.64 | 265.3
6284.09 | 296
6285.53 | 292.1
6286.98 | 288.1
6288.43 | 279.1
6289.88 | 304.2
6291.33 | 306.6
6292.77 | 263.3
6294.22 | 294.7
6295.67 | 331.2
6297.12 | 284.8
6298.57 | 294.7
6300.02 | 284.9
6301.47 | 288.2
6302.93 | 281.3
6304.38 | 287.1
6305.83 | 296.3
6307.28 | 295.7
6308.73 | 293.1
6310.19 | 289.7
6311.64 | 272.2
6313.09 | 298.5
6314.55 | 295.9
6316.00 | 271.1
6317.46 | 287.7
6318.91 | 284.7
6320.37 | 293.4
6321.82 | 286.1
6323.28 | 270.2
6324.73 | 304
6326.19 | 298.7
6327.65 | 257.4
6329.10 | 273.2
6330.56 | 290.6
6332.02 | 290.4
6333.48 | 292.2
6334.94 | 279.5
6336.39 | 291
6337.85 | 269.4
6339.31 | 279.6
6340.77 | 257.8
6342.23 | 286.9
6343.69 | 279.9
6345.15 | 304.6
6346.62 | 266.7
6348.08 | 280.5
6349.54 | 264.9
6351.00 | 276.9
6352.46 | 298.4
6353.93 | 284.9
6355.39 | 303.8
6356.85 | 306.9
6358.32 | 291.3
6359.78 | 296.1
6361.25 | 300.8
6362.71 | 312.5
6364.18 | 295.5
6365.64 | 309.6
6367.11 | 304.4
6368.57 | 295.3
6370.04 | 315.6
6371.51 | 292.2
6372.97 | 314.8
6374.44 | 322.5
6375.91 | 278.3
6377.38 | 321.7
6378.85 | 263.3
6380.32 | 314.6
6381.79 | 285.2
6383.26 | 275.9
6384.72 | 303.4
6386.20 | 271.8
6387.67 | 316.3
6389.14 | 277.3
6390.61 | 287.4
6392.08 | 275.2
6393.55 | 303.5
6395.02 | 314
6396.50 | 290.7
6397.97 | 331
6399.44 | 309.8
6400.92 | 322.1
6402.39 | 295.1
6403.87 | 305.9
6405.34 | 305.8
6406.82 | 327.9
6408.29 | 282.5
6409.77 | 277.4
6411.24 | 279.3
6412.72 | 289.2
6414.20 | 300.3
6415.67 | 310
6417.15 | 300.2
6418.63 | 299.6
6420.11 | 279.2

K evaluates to 283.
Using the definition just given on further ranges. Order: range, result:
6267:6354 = 284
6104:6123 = 290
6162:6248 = 273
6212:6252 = 268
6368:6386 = 298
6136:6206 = 291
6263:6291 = 282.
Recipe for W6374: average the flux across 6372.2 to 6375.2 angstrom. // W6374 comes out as 318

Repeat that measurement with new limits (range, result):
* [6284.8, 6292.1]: 294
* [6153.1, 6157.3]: 316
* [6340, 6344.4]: 275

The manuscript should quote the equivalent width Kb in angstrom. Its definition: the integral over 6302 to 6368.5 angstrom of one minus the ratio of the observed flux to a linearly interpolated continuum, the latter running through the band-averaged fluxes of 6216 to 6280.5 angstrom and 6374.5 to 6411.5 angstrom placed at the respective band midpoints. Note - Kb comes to 0.31 angstrom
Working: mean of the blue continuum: 277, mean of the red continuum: 297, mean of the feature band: 288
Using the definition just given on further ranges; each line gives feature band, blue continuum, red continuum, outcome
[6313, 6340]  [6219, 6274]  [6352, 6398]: 0.6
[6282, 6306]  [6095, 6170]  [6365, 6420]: 0.5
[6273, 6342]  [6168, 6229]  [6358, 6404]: 0.5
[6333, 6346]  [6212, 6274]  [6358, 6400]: 0.4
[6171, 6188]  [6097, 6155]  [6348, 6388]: 0.6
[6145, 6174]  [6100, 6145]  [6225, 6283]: -0.5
